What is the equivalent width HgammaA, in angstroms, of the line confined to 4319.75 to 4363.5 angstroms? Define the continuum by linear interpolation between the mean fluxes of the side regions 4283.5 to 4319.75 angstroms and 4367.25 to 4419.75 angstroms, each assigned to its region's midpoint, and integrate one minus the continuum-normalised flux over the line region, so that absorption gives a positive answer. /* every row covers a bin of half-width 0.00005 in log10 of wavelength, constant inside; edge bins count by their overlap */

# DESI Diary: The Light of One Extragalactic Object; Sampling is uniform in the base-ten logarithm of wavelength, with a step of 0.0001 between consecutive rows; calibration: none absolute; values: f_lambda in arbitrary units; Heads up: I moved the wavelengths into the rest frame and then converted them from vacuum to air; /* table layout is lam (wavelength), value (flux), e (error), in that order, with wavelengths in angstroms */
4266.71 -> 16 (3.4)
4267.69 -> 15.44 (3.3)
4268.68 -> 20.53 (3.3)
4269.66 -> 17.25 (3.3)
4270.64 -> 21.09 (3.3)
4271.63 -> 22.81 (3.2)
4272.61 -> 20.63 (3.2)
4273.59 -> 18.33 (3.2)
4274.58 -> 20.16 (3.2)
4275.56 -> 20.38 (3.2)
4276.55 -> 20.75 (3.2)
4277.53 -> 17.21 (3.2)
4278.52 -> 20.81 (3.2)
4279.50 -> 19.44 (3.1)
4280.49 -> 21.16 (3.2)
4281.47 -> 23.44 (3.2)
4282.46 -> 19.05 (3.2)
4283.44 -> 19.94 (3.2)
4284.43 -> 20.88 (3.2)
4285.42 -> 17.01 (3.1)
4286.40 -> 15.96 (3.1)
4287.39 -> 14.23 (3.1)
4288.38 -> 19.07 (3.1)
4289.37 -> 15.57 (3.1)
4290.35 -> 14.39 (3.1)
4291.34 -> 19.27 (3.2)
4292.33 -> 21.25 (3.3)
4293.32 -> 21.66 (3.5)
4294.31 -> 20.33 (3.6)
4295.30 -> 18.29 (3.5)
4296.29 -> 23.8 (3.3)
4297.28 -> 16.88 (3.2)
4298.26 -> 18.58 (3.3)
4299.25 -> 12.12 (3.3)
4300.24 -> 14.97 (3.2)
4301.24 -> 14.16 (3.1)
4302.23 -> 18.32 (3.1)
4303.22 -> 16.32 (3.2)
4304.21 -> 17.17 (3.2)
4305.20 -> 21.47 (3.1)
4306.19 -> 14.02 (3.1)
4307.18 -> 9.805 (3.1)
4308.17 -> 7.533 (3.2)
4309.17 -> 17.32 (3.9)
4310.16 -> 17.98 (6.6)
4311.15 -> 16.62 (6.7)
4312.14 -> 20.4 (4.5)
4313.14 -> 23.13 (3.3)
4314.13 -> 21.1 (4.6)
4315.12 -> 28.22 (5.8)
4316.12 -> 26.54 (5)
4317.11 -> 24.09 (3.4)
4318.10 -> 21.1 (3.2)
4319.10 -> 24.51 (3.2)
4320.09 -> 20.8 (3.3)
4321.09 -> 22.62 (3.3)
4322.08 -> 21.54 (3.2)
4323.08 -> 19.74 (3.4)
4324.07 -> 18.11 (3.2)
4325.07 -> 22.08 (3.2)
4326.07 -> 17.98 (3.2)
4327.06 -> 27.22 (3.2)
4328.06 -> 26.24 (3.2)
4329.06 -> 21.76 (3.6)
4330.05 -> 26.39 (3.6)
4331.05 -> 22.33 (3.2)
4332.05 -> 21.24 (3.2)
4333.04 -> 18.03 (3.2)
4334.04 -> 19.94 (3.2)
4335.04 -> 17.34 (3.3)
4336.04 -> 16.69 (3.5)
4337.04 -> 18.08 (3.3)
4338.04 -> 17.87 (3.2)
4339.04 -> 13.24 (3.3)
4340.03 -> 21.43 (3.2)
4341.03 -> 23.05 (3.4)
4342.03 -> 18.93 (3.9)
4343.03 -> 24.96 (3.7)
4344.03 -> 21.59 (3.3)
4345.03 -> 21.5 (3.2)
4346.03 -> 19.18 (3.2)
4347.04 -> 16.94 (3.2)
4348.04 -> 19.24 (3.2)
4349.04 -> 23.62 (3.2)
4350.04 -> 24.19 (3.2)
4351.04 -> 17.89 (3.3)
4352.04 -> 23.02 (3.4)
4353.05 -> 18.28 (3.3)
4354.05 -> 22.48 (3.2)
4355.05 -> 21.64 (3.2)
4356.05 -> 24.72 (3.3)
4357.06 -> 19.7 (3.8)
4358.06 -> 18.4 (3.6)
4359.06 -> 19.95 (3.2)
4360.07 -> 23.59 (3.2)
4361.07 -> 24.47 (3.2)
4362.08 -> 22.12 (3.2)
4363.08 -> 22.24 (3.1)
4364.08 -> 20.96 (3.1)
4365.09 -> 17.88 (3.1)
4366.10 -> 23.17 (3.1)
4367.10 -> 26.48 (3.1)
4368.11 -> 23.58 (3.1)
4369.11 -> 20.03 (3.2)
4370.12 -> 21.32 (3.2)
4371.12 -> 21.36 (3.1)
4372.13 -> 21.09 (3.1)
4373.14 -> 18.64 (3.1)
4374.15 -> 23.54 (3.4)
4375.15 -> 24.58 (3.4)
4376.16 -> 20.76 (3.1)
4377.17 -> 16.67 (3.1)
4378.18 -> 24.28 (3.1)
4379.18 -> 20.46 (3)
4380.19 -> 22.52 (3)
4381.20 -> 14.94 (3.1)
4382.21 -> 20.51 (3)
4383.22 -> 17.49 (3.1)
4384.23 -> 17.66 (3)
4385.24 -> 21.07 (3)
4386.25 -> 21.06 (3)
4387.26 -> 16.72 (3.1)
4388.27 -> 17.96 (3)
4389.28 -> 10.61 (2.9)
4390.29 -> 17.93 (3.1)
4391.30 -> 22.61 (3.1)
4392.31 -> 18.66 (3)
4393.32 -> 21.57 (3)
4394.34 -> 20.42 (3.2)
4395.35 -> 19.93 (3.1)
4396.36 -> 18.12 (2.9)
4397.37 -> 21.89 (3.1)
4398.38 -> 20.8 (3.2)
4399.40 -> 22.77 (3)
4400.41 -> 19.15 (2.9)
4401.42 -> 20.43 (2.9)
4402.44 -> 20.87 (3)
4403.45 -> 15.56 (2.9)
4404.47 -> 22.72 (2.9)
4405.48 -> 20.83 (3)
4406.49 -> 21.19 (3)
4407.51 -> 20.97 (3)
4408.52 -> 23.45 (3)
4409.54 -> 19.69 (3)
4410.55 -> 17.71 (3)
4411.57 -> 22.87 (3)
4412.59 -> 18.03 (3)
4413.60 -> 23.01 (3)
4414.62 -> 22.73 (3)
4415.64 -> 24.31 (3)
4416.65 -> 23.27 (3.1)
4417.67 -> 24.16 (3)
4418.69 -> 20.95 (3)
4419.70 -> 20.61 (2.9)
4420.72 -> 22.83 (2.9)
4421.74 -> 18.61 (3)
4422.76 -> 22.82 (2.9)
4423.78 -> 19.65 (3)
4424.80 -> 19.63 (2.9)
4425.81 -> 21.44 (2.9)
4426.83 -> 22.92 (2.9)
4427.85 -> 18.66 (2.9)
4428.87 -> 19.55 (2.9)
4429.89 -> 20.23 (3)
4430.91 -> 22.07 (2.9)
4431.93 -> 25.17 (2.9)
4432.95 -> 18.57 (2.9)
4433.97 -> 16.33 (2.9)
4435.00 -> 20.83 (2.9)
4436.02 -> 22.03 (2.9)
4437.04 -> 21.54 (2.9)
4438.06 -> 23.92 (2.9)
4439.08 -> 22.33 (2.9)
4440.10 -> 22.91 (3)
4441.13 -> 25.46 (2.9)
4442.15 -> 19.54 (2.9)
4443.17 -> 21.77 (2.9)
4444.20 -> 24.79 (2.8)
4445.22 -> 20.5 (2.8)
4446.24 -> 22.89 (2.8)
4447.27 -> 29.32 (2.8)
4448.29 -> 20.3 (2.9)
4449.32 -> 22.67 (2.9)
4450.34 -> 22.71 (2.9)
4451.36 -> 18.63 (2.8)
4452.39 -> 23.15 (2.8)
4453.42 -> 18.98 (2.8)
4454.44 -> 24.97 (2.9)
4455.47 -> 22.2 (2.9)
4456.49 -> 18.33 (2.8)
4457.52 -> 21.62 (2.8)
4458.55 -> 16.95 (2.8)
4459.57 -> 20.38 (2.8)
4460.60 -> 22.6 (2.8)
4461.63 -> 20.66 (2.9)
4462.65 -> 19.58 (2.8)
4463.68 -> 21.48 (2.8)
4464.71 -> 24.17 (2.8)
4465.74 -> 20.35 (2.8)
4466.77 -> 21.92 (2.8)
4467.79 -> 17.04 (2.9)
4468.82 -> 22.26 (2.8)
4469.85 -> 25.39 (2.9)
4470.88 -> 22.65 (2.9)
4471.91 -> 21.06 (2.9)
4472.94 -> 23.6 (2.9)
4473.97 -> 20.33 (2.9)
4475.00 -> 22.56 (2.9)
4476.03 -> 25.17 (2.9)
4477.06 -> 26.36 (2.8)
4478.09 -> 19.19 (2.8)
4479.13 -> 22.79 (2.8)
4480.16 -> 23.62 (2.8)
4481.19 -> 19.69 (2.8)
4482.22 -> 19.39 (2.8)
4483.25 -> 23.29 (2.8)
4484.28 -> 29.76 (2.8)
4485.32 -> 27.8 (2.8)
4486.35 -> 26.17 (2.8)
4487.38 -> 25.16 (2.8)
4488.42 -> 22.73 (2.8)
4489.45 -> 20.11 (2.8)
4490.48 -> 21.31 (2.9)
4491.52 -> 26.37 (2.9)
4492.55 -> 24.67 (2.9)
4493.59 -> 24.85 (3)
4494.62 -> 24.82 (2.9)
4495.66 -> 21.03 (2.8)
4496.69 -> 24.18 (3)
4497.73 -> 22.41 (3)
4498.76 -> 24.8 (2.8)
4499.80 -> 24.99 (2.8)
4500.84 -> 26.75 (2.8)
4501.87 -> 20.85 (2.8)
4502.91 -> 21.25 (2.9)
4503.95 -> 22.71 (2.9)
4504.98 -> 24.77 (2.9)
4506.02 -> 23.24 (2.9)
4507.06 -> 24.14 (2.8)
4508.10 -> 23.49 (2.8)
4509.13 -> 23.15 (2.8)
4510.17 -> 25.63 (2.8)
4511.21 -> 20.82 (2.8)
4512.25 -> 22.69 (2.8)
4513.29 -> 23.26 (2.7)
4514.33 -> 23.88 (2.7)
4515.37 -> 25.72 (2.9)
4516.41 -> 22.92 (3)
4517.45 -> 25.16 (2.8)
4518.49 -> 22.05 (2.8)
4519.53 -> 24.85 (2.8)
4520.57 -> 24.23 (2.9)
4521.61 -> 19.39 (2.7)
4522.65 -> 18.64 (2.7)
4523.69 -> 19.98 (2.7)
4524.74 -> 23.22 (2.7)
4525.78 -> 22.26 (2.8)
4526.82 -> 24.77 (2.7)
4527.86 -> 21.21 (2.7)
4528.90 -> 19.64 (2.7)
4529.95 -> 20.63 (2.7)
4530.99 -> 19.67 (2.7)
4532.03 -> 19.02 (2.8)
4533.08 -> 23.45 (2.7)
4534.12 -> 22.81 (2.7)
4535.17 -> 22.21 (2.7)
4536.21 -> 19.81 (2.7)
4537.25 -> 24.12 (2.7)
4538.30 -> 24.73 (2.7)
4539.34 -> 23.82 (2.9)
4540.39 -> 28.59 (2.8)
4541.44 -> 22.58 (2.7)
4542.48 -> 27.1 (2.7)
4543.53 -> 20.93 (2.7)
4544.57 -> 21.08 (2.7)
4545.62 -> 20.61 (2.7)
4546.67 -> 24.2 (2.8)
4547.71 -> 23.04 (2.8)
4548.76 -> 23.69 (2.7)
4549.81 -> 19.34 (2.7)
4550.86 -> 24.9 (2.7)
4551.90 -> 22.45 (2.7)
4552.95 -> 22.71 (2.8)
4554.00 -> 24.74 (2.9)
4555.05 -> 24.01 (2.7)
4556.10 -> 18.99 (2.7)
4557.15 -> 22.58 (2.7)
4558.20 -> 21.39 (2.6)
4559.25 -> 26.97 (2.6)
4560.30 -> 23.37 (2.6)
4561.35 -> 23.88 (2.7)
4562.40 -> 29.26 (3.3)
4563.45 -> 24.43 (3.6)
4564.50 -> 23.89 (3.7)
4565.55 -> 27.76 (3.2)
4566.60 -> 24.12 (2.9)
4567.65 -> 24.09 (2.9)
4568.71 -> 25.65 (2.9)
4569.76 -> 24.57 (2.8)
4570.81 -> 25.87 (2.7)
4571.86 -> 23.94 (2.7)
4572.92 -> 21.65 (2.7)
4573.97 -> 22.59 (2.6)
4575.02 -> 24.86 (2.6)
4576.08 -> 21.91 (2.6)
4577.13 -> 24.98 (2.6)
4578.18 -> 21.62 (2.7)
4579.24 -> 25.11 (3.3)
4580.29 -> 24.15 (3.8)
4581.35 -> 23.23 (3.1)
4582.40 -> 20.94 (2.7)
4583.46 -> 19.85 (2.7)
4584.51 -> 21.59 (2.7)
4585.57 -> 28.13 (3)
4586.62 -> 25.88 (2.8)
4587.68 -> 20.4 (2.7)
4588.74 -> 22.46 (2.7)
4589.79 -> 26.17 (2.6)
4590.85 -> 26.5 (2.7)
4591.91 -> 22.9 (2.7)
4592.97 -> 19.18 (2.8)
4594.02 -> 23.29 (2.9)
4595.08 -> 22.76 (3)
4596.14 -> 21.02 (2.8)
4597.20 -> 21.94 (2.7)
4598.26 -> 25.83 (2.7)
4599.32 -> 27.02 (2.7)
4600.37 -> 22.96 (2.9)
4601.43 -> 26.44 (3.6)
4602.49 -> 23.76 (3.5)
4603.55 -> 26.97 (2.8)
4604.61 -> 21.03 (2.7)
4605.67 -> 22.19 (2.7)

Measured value -3.63 angstroms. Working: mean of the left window 18.5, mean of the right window 20.5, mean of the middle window 21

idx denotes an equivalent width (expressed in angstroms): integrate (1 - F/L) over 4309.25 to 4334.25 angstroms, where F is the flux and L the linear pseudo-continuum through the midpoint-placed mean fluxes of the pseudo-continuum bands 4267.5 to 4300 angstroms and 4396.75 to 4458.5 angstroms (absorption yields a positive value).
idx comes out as -2.9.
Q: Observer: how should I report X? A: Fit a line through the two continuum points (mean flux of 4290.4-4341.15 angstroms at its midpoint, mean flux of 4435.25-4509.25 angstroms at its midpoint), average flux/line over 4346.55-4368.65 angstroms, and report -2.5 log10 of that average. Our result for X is -0.061 mag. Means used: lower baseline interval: 19.6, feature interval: 21.6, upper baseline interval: 22.7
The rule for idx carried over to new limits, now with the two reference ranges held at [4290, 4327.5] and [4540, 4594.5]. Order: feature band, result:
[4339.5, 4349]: -0.48 angstroms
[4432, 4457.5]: -0.44 angstroms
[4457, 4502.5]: -1.33 angstroms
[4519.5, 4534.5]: 0.96 angstroms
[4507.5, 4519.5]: -0.47 angstroms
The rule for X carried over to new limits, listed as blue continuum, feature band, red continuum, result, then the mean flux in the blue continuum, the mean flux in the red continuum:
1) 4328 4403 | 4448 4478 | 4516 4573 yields 0.02 mag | 20.5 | 23.1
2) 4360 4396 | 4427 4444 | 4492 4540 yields 0.00 mag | 20.5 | 22.9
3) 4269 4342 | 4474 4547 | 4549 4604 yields -0.02 mag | 19.5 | 23.7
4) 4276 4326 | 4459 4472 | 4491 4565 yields 0.03 mag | 19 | 23.2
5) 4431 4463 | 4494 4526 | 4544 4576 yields -0.02 mag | 21.7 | 23.7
